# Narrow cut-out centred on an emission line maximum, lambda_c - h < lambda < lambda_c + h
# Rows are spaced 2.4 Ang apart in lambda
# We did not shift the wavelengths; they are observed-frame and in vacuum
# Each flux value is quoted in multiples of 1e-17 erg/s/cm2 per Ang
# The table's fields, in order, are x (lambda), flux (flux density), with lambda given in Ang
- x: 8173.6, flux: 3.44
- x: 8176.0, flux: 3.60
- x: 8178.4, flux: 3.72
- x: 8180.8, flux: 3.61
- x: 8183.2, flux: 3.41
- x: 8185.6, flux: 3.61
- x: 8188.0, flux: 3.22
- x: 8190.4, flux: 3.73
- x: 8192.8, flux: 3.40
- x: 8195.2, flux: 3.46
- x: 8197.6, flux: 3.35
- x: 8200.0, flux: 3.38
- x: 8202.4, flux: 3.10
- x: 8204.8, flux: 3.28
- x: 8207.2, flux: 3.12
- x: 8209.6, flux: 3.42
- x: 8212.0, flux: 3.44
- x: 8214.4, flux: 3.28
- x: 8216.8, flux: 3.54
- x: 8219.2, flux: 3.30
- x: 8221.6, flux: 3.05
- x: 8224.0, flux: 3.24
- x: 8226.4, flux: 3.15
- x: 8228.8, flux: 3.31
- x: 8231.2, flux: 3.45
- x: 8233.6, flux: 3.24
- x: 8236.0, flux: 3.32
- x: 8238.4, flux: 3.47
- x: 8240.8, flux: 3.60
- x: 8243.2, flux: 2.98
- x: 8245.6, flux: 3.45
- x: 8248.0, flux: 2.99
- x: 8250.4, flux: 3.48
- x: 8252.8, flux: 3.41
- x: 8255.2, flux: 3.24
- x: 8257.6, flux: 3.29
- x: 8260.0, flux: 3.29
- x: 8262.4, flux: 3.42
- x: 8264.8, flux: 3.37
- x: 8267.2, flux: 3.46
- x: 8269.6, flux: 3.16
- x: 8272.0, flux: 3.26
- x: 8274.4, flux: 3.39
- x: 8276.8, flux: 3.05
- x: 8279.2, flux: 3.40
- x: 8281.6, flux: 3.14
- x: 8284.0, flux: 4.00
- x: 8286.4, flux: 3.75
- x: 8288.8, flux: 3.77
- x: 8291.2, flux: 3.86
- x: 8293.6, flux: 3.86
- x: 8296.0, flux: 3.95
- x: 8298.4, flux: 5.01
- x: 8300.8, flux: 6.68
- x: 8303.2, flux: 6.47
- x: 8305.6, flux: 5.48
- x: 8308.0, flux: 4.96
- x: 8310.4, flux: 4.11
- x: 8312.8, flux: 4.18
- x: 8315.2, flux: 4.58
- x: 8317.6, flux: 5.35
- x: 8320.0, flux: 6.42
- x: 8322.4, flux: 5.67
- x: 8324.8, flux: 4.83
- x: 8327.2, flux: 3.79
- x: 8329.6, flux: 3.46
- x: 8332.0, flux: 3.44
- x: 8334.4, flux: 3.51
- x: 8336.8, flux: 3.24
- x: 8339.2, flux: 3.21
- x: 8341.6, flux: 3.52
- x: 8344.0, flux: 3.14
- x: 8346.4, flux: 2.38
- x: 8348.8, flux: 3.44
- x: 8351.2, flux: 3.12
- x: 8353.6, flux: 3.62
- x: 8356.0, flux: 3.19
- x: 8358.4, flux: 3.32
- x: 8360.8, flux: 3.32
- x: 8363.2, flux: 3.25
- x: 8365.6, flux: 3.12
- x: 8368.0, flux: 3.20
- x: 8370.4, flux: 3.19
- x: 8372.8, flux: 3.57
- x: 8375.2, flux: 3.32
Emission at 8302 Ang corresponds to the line [S II] 6716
